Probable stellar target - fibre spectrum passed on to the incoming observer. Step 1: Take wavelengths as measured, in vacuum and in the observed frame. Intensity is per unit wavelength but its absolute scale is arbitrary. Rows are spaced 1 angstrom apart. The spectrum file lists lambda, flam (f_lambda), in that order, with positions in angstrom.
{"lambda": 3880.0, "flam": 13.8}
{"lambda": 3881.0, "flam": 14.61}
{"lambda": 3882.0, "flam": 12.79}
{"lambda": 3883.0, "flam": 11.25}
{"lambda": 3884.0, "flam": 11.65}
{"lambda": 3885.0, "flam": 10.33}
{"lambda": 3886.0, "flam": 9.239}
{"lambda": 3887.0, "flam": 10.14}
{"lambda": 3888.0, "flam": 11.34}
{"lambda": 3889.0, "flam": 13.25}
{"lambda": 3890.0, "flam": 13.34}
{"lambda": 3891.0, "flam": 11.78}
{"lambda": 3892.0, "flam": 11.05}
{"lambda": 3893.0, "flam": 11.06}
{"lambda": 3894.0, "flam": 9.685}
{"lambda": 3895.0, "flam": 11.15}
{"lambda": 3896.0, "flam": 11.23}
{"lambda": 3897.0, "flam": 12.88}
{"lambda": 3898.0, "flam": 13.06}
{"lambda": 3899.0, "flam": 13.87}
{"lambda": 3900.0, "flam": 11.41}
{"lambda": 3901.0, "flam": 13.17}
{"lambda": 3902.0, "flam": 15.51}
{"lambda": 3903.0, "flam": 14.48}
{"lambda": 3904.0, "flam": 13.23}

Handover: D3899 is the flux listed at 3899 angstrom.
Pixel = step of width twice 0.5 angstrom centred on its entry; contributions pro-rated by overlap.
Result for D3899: 13.87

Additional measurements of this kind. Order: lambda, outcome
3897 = 12.88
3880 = 13.8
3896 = 11.23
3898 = 13.06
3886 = 9.239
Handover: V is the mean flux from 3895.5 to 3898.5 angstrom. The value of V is 12.4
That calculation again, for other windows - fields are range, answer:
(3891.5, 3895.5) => 10.7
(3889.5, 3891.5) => 12.6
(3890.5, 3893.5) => 11.3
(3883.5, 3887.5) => 10.3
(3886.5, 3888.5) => 10.7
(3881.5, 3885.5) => 11.5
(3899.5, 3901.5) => 12.3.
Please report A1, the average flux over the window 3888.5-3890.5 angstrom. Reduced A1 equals 13.3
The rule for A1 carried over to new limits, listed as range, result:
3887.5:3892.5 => 12.2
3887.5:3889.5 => 12.3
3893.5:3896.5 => 10.7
